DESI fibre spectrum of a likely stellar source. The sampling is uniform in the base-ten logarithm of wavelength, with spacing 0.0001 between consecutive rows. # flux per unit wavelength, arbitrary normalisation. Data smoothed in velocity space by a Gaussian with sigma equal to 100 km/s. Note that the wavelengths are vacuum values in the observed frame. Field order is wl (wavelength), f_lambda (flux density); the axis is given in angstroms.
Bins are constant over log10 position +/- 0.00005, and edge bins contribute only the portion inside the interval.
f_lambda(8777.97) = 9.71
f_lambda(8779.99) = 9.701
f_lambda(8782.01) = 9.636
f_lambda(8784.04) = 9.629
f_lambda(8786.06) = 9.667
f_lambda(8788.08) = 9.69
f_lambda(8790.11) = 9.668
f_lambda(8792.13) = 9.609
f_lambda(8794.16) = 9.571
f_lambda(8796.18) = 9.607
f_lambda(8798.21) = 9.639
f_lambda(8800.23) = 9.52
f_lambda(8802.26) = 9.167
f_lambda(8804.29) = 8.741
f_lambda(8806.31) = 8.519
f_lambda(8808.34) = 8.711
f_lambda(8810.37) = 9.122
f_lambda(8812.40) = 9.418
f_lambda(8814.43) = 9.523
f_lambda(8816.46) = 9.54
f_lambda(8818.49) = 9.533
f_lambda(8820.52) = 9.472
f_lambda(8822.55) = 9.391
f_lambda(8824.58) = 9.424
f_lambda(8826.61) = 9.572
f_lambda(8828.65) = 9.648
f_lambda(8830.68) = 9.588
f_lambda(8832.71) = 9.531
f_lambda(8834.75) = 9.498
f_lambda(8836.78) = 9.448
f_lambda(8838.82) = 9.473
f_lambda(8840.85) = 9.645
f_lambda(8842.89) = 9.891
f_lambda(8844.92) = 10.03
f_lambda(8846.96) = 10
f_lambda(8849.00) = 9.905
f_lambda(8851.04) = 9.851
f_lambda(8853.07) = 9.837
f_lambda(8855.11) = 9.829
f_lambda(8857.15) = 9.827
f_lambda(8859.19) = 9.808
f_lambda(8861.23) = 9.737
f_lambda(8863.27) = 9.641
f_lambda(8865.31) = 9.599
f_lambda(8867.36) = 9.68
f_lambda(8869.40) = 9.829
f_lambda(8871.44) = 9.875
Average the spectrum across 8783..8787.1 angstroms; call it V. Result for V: 9.64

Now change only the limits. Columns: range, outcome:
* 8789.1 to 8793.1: 9.65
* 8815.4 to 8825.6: 9.48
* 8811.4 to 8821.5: 9.5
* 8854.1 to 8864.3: 9.77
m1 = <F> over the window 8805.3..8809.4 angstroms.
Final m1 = 8.62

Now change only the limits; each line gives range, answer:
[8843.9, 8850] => 9.98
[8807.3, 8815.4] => 9.18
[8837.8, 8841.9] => 9.56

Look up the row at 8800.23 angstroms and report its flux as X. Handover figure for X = 9.52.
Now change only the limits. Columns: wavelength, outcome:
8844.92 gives 10.03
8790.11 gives 9.668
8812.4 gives 9.418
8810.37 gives 9.122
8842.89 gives 9.891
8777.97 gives 9.71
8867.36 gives 9.68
